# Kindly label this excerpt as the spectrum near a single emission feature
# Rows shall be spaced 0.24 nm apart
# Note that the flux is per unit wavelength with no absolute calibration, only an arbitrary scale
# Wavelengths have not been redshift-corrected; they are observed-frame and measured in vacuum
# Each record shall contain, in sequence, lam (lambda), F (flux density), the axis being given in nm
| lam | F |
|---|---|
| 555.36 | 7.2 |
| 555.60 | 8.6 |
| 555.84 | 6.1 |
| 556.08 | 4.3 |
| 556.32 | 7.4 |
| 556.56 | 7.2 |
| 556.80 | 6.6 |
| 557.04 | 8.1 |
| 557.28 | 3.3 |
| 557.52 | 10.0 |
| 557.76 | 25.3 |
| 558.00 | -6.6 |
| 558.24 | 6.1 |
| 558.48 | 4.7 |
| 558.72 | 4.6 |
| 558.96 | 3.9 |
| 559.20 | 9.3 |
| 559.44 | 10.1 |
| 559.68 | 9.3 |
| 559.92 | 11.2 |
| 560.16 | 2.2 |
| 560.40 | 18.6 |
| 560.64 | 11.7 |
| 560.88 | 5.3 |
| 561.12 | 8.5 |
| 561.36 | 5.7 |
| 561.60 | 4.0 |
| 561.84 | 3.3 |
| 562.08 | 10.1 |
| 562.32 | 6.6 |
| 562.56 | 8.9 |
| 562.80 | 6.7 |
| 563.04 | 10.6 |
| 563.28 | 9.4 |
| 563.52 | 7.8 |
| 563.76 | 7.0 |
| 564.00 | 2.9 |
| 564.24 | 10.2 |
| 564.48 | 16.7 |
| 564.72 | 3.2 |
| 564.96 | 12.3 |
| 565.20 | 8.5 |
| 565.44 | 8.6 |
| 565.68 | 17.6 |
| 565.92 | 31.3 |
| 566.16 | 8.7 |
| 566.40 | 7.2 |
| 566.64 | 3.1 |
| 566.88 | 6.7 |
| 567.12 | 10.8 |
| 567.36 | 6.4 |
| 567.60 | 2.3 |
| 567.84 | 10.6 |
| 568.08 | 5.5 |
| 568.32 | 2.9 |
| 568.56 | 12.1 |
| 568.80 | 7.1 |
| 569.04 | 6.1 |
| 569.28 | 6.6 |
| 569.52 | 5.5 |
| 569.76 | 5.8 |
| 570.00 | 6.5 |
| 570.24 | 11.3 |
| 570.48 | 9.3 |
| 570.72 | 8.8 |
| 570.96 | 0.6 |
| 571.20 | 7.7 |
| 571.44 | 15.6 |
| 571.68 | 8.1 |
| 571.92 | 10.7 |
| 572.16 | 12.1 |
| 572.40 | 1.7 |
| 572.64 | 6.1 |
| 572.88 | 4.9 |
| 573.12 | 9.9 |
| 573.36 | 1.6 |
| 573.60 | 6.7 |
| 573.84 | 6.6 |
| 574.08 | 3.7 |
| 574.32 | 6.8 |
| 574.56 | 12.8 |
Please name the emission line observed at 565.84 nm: [O III]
